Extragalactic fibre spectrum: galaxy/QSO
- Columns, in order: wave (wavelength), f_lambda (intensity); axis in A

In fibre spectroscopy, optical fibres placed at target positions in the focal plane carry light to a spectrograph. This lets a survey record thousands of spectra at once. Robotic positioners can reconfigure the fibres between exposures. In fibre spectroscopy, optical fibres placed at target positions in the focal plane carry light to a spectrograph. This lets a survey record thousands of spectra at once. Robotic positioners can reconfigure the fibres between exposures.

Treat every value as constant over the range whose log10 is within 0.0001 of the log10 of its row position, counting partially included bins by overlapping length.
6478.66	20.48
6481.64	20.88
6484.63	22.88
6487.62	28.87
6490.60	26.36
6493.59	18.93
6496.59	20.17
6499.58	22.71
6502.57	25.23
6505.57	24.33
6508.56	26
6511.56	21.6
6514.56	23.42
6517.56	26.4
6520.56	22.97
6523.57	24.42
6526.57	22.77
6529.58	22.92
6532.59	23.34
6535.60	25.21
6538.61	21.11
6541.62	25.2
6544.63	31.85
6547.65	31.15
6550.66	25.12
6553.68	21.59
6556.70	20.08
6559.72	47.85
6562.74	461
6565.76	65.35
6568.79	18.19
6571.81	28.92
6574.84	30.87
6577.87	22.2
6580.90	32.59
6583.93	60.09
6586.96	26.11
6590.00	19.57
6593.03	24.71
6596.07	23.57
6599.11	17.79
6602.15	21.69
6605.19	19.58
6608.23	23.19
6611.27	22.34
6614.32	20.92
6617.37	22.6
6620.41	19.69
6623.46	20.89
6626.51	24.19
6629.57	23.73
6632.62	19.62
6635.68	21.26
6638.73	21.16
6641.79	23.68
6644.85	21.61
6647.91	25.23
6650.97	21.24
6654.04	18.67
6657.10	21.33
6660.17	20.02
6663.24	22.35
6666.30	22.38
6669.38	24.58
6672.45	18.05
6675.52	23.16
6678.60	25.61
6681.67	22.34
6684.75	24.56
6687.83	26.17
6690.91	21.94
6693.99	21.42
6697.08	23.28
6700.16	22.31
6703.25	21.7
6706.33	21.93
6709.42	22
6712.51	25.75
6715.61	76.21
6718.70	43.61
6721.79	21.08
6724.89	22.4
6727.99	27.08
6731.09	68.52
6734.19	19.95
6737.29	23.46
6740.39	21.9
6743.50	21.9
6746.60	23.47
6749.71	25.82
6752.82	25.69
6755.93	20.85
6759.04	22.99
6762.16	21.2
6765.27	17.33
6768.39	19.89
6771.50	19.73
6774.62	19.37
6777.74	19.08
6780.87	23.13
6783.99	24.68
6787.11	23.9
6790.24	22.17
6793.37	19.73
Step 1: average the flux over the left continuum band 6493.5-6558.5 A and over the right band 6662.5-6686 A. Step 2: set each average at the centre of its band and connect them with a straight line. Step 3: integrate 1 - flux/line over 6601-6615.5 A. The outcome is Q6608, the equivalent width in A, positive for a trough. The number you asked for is 1.2 A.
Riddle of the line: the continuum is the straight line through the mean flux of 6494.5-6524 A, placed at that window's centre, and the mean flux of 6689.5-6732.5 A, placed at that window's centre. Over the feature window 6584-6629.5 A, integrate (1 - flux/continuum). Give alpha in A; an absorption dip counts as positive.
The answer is 6.8 A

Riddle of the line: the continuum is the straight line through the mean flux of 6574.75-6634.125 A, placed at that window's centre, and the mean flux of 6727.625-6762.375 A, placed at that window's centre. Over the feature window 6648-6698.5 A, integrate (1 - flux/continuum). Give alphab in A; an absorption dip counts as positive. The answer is 6.75 A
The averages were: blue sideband 24.6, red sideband 27.1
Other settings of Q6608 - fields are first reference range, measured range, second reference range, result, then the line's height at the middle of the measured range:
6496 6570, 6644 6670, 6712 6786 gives 9.58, 34.6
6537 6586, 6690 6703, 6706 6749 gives 5.10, 36.6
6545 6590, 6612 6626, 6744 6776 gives 8.11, 50.7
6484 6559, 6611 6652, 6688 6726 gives 7.49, 26.9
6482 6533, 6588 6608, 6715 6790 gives 2.68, 24.7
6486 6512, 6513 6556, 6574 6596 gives 2.98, 26.6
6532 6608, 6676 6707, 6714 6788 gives 9.44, 33.3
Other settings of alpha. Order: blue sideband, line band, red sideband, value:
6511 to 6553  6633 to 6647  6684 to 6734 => 3.2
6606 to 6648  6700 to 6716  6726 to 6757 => -1.8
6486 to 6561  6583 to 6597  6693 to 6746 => -1.7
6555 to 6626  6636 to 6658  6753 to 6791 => 9.5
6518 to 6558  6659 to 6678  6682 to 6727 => 3.7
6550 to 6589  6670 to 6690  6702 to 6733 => 9.1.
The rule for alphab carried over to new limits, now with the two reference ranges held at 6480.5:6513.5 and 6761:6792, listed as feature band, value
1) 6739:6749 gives -0.7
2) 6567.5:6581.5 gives -2.1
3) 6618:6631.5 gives 0.2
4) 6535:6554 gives -2.6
